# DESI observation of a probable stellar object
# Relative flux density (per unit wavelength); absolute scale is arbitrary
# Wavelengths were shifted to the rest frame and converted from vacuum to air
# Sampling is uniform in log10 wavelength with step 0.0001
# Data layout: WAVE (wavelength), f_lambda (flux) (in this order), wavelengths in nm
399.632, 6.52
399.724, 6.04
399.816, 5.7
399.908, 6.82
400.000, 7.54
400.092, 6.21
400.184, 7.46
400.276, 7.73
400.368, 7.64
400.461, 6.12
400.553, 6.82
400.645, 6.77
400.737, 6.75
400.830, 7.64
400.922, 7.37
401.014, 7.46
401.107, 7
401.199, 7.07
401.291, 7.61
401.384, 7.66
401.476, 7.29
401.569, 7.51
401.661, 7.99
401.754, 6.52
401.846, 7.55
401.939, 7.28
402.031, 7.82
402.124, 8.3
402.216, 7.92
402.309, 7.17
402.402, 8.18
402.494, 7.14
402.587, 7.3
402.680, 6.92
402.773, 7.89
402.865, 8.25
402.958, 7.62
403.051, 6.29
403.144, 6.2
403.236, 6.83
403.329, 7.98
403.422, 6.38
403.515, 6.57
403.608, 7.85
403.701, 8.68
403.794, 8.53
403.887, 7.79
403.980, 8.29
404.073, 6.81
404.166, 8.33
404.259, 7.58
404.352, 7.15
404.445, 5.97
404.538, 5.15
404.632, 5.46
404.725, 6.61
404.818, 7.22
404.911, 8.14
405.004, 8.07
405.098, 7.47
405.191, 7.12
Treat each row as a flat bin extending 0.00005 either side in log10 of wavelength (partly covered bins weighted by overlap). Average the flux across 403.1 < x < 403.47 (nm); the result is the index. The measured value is 6.86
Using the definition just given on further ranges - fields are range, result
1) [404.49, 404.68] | 5.31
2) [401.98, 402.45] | 7.88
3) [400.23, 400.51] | 7.15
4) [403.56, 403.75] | 8.25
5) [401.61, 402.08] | 7.44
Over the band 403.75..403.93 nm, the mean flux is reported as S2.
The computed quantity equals 8.16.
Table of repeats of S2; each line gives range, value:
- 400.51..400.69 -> 6.8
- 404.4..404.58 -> 5.57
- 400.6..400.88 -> 7.06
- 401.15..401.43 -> 7.45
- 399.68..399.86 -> 5.87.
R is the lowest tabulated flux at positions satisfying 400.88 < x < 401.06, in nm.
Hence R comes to 7.37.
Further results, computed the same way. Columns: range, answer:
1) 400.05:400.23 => 6.21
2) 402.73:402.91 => 7.89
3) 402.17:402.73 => 6.92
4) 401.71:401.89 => 6.52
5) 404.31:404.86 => 5.15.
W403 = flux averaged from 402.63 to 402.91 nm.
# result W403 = 7.68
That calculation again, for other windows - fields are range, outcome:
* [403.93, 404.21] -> 7.81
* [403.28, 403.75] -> 7.49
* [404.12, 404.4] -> 7.68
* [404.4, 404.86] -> 6.07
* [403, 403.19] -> 6.28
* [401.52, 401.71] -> 7.71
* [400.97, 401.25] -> 7.19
